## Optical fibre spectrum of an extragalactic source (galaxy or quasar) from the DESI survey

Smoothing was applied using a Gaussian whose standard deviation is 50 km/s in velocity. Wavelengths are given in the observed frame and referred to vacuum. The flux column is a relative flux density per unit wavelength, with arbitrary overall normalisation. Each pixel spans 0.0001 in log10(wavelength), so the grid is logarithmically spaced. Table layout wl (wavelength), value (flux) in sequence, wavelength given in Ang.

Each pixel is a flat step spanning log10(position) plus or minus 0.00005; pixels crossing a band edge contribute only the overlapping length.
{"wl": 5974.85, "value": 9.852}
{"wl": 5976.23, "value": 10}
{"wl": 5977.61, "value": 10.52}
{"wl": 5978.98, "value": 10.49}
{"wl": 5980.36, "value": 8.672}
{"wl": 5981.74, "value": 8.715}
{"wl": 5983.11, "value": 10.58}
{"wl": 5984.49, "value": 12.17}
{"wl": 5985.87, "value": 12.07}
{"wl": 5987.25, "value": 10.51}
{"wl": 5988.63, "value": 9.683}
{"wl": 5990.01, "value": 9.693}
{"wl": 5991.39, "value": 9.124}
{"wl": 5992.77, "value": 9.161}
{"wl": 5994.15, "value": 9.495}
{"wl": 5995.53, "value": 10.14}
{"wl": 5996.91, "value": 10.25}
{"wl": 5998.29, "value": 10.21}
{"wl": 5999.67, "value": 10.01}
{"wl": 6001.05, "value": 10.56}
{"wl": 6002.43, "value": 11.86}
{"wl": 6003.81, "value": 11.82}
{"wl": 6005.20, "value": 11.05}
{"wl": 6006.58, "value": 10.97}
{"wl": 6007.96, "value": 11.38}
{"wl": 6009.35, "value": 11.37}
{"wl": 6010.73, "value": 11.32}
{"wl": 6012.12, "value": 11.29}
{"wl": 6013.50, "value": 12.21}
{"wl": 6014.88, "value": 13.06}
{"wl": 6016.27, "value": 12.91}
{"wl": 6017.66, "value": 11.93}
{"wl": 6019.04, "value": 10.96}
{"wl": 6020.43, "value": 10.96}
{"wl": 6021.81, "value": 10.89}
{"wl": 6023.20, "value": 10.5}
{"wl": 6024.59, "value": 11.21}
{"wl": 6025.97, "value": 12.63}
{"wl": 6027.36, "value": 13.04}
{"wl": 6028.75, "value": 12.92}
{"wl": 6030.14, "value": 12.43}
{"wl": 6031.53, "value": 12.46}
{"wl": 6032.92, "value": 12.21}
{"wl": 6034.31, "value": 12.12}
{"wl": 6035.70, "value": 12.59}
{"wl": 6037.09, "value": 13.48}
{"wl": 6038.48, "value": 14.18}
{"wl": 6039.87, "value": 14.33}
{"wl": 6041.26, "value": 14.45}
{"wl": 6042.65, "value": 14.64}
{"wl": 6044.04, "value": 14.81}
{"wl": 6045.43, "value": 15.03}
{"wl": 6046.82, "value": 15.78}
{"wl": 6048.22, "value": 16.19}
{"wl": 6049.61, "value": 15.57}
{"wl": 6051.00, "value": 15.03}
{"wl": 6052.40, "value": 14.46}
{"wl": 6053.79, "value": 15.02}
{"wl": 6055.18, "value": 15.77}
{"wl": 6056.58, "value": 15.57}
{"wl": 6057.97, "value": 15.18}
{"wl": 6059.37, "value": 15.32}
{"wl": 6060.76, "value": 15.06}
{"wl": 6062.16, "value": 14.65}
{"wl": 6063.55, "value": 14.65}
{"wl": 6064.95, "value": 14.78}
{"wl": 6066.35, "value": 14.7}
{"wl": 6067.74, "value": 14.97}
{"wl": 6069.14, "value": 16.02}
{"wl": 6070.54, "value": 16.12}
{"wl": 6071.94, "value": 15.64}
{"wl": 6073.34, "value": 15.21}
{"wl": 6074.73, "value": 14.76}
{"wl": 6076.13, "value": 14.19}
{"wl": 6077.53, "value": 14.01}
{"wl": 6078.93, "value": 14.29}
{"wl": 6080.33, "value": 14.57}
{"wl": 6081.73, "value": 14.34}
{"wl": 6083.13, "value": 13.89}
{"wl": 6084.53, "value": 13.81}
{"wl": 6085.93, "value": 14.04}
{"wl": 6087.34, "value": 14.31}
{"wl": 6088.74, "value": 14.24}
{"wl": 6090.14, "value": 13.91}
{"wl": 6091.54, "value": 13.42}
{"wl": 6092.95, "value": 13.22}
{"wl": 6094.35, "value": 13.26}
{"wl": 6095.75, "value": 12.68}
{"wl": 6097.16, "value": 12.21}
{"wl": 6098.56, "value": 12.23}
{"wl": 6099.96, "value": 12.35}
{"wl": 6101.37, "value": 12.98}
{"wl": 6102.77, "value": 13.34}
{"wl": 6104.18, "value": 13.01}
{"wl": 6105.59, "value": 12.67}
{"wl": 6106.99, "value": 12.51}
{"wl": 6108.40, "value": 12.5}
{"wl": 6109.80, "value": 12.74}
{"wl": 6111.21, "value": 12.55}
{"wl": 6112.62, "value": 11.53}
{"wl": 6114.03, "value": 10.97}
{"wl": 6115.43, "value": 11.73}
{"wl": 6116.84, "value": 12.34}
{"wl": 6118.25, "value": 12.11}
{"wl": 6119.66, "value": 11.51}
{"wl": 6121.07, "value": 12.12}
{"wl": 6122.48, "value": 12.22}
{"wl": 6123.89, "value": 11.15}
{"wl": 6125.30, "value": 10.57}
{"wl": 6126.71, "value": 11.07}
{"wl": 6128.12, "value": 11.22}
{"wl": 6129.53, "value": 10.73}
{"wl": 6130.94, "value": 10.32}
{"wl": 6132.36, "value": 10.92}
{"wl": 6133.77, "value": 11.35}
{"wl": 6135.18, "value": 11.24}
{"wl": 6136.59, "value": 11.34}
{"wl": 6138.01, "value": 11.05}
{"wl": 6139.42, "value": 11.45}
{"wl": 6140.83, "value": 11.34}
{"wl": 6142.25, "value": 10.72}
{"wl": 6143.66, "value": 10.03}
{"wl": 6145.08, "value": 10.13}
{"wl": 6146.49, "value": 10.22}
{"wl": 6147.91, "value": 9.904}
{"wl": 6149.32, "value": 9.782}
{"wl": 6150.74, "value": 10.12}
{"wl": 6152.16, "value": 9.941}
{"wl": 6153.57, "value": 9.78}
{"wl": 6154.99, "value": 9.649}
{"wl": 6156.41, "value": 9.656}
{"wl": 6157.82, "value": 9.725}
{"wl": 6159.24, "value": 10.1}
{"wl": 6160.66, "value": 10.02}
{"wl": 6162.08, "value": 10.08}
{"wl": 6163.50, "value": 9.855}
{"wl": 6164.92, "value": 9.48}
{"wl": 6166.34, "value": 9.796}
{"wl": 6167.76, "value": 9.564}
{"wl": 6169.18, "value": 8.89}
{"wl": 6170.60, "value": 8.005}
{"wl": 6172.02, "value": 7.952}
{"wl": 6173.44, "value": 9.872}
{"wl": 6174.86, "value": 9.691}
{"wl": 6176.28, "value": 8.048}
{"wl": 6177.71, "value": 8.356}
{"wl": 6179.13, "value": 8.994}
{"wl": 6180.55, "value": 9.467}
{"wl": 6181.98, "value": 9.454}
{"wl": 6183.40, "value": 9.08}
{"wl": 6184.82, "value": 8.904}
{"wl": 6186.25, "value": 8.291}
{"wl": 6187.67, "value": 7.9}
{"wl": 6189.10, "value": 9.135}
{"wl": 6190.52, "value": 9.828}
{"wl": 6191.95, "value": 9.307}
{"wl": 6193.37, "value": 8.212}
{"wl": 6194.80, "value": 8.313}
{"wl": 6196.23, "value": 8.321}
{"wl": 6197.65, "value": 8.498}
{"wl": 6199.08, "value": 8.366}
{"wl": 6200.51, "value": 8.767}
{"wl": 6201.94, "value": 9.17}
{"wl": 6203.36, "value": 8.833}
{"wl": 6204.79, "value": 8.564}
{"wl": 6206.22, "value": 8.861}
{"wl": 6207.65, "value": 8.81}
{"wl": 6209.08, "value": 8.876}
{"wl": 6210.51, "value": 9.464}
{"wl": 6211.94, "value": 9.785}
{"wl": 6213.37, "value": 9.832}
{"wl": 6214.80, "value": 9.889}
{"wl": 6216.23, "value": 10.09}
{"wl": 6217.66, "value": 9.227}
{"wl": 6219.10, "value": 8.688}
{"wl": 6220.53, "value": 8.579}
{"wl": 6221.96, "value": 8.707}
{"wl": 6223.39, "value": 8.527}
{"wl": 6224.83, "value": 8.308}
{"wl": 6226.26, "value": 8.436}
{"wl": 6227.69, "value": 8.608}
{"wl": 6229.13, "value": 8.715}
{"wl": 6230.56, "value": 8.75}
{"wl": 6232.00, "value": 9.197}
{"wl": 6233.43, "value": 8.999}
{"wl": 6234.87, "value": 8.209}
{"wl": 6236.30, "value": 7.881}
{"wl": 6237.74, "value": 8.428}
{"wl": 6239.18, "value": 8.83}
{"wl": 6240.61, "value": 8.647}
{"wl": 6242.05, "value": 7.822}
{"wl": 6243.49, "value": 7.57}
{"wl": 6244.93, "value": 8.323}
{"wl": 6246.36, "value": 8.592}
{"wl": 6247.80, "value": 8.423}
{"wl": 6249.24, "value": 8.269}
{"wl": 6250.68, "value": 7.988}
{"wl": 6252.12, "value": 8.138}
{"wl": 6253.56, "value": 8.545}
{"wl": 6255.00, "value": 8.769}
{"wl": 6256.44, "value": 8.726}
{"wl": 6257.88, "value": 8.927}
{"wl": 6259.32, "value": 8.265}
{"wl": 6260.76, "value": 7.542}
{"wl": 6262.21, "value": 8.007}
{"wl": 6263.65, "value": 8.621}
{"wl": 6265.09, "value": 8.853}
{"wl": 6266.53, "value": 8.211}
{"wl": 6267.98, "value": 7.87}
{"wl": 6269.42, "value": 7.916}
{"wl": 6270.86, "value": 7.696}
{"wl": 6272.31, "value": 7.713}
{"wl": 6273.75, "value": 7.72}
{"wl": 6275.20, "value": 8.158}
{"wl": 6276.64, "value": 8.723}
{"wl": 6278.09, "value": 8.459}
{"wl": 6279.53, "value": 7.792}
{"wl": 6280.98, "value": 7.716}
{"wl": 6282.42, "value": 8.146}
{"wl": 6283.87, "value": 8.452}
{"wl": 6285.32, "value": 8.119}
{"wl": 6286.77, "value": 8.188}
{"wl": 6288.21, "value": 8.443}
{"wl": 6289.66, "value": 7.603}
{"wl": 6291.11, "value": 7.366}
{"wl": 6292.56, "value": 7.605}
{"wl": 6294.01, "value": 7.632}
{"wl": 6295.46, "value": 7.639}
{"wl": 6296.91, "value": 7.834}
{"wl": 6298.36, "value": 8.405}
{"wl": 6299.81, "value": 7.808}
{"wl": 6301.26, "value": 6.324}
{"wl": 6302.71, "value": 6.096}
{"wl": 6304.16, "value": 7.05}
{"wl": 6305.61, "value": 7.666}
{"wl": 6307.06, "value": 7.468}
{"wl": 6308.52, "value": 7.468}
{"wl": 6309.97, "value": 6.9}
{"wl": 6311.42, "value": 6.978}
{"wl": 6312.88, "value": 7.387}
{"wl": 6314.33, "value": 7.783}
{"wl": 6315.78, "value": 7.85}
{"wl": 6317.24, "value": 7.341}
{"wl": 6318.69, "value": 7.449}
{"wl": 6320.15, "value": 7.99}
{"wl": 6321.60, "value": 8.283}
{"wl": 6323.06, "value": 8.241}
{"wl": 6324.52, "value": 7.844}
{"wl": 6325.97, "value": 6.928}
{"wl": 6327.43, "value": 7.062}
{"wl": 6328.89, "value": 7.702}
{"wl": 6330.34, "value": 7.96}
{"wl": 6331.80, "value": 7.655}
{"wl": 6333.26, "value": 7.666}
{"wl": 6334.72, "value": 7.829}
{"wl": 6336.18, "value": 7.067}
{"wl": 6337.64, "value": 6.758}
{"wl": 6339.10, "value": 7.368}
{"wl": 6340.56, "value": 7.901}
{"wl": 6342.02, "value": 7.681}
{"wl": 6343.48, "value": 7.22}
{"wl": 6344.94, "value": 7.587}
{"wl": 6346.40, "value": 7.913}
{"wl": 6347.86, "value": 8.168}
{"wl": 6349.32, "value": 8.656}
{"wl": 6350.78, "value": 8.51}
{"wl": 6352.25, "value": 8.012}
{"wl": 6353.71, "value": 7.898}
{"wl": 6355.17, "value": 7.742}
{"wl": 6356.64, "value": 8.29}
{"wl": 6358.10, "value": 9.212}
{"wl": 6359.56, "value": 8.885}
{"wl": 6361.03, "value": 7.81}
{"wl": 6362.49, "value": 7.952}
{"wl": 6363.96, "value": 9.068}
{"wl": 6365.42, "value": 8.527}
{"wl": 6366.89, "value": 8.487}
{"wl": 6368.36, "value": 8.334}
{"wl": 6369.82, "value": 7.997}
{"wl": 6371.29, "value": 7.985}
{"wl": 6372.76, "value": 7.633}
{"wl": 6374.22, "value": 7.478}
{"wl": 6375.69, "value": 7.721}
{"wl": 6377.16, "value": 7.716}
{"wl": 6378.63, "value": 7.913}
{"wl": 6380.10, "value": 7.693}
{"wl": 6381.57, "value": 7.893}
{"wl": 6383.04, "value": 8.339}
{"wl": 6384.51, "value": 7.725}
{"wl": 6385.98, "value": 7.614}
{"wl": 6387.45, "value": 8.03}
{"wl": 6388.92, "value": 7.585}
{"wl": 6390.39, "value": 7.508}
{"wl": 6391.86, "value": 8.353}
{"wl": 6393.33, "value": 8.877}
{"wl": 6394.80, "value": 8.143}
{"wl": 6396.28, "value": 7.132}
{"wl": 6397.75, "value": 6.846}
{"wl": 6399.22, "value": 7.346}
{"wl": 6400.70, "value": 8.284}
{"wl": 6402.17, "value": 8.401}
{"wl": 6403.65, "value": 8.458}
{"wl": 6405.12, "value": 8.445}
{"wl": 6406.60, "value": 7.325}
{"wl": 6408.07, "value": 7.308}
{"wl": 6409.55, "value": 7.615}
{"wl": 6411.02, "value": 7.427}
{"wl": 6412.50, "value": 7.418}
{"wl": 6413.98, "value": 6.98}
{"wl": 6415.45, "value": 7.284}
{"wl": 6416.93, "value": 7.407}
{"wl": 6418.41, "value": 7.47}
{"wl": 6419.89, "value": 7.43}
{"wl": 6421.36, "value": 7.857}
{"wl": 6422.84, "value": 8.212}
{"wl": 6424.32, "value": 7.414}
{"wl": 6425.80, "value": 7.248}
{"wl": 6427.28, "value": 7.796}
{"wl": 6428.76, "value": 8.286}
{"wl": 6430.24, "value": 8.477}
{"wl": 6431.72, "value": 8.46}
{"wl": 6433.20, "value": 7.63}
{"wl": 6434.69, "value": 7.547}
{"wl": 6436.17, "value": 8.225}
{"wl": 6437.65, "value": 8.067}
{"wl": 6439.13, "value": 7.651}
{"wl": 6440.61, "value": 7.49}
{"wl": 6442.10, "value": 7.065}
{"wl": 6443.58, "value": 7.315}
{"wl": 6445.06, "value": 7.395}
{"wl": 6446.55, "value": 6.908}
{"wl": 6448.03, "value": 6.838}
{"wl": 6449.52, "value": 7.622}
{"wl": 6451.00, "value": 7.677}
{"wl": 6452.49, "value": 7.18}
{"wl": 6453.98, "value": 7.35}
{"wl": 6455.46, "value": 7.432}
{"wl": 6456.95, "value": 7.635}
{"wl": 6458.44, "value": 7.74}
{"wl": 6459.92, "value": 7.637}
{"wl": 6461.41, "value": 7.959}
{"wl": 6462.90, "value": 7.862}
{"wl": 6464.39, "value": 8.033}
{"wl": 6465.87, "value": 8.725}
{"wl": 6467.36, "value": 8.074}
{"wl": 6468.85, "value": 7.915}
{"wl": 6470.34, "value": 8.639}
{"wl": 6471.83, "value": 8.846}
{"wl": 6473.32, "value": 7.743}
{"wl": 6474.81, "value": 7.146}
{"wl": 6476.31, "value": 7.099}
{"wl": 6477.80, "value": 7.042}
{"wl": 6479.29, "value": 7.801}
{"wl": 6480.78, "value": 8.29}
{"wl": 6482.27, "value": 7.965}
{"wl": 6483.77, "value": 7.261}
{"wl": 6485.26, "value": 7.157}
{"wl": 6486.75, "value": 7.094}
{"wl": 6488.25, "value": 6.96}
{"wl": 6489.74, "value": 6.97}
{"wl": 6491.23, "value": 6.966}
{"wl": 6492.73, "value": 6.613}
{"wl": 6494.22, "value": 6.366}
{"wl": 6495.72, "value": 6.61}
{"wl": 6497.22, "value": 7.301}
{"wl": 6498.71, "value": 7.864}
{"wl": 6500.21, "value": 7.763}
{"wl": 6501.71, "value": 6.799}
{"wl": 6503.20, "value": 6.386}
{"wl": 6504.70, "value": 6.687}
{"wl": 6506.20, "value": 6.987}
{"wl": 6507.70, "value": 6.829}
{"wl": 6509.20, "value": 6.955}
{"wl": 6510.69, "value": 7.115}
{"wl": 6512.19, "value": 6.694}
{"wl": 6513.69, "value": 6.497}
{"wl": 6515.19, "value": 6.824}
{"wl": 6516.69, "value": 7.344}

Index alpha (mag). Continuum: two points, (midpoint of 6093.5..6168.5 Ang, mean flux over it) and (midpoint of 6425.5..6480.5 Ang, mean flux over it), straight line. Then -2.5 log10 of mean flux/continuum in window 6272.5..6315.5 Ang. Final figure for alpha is 0.22 mag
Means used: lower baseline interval 11.2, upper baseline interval 7.73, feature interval 7.69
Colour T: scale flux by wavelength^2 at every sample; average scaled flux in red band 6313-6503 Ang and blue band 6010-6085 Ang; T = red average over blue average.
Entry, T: 0.62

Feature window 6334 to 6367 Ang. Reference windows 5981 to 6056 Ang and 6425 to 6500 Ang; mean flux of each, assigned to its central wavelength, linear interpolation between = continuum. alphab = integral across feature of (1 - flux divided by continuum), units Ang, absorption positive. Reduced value 2.7 Ang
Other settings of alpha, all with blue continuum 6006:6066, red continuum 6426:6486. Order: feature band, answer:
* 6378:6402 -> 0.10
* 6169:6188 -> 0.29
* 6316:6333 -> 0.23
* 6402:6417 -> 0.10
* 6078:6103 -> -0.07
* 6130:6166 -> 0.15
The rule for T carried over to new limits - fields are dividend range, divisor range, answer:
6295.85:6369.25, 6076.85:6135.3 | 0.67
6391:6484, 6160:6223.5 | 0.92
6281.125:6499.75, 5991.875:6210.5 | 0.72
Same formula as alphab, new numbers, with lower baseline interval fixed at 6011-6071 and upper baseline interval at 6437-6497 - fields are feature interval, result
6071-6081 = -1.1 Ang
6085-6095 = -0.6 Ang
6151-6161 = 1.8 Ang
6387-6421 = 2.9 Ang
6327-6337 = 2.0 Ang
